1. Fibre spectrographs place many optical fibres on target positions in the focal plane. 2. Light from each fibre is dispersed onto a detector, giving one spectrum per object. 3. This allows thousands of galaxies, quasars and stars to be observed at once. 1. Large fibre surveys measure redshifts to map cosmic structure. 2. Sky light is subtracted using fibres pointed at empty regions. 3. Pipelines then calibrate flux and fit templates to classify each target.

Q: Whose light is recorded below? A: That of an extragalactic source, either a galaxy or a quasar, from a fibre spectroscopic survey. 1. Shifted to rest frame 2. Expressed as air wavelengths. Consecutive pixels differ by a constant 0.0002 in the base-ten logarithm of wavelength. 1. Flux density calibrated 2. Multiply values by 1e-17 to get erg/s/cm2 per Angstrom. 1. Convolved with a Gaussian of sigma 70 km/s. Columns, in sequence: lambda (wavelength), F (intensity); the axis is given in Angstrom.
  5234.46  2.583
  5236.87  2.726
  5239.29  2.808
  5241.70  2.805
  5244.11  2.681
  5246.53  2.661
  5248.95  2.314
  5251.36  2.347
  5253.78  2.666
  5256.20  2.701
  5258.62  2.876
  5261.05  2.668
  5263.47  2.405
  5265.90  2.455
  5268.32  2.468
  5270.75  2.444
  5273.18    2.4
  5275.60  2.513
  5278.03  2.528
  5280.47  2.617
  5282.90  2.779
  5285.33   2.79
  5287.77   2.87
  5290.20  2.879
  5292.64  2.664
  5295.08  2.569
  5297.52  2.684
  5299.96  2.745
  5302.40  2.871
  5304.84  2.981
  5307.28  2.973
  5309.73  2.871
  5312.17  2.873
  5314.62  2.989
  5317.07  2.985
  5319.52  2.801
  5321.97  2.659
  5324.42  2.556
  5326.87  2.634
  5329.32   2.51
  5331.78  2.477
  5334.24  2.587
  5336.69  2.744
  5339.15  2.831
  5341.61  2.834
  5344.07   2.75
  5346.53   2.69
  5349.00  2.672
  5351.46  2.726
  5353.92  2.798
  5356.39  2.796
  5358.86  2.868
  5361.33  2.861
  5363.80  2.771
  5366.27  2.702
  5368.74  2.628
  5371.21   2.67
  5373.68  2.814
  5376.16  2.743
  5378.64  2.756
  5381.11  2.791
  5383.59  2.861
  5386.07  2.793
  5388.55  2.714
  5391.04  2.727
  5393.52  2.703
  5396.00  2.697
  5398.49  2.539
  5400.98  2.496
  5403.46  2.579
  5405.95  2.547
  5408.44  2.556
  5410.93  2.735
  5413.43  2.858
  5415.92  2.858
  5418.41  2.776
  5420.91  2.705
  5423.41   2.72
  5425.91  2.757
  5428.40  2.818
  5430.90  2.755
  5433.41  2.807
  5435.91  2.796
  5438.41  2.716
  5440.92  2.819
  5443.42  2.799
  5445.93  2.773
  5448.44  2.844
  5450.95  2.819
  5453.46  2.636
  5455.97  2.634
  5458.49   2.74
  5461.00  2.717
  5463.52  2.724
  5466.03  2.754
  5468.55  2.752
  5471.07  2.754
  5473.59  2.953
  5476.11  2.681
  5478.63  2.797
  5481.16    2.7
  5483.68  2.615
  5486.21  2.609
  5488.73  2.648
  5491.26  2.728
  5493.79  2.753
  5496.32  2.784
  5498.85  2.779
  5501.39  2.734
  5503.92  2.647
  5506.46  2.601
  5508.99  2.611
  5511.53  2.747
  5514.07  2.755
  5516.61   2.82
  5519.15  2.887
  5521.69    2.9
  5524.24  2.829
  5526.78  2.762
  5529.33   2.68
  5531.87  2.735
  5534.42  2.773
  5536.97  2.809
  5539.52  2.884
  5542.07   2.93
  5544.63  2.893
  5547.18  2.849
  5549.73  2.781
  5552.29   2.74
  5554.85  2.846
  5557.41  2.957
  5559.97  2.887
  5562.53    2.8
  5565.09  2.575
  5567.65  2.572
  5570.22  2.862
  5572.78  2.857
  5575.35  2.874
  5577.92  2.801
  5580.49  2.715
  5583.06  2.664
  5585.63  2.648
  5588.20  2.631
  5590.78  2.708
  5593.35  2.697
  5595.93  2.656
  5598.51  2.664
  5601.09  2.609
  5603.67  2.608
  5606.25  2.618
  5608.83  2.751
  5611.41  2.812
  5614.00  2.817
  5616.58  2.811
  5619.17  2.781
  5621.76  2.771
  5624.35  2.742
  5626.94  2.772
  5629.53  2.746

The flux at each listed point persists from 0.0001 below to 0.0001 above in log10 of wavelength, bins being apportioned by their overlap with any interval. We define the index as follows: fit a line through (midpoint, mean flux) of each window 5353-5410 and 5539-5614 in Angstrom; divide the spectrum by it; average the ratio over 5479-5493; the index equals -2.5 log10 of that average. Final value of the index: 0.03 mag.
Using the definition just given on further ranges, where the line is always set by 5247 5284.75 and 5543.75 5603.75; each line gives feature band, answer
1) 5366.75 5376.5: -0.04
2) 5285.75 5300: -0.07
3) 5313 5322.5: -0.11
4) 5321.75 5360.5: -0.04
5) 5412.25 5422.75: -0.06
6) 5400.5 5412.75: 0.02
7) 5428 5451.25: -0.05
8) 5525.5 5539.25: -0.02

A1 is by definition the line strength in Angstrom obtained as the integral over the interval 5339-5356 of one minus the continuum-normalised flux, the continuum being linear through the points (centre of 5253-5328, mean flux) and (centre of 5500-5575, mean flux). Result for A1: -0.18 Angstrom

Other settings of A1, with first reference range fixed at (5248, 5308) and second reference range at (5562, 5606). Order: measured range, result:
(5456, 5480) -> -0.7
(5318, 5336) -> 0.3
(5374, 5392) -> -0.7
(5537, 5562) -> -1.5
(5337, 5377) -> -1.5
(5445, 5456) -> -0.3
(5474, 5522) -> -0.8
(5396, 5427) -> -0.1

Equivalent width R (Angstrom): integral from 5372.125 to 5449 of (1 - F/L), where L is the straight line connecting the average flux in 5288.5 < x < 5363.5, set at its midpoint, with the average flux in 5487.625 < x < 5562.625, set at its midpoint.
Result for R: 1.0 Angstrom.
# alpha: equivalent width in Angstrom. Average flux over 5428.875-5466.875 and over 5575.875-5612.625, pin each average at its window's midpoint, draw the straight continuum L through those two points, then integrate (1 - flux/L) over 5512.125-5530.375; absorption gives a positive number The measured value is -0.5 Angstrom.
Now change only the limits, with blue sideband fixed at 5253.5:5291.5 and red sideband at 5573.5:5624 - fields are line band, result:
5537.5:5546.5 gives -0.6 Angstrom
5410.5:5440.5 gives -1.2 Angstrom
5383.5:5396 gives -0.4 Angstrom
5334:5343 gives -0.4 Angstrom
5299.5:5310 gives -1.0 Angstrom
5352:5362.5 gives -0.7 Angstrom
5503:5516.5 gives 0.0 Angstrom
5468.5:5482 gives -0.5 Angstrom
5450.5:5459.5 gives -0.1 Angstrom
